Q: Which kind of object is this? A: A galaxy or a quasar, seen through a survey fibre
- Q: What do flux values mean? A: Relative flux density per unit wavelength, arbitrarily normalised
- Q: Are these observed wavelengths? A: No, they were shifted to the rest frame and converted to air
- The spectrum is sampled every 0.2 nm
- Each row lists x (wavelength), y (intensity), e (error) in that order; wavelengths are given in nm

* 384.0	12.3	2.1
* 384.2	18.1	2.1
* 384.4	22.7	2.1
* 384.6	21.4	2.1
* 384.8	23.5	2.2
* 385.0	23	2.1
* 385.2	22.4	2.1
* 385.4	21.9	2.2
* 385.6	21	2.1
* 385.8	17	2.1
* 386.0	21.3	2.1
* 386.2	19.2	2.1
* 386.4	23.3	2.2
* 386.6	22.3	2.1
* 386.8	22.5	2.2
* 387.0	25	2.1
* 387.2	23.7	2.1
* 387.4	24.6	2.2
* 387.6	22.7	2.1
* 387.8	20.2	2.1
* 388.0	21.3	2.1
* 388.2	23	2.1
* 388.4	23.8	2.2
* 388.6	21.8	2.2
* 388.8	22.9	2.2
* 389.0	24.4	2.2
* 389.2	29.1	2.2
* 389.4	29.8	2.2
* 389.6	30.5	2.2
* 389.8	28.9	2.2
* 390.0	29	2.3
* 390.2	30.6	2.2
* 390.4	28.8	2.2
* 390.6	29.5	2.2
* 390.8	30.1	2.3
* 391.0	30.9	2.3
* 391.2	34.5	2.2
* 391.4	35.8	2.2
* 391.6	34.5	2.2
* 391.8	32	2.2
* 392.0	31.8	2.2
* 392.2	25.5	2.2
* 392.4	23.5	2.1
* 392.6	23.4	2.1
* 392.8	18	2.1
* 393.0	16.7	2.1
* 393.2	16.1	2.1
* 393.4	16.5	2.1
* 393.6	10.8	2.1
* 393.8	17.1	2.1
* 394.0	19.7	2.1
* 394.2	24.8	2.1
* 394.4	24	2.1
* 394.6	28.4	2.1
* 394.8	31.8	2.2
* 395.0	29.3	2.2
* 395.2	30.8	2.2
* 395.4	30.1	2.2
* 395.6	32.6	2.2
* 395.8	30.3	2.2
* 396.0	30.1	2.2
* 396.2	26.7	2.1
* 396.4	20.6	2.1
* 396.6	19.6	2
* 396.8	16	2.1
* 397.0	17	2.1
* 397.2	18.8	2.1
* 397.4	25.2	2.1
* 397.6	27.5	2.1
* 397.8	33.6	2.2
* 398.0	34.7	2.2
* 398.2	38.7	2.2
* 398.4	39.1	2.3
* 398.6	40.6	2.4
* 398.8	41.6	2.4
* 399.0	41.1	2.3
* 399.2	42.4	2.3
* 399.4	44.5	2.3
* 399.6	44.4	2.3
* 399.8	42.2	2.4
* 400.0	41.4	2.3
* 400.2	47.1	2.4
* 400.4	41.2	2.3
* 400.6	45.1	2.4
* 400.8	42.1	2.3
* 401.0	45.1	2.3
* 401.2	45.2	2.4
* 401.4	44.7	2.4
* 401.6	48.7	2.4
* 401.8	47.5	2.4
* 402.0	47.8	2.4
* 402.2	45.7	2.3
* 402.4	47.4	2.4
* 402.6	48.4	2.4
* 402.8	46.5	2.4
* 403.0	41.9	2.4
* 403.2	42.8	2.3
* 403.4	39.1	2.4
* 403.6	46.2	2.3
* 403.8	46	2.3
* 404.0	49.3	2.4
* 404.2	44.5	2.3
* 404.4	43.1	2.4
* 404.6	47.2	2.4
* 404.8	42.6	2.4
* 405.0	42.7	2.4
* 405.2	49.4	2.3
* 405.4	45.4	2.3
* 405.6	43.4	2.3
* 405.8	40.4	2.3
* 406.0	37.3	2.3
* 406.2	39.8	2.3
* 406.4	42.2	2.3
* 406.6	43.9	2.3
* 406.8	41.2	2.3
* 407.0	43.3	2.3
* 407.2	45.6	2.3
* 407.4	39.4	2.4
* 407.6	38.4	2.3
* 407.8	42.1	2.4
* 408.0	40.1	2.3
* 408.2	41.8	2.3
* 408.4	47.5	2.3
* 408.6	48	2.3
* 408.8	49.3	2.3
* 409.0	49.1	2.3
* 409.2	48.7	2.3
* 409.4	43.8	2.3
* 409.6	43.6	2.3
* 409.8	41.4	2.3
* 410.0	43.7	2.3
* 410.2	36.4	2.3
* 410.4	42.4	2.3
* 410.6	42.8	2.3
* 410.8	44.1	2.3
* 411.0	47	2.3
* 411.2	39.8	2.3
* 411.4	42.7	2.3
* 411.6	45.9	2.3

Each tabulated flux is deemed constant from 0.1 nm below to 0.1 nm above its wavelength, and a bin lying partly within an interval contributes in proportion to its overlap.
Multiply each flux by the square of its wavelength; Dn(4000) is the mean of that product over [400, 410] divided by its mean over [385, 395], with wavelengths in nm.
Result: 1.9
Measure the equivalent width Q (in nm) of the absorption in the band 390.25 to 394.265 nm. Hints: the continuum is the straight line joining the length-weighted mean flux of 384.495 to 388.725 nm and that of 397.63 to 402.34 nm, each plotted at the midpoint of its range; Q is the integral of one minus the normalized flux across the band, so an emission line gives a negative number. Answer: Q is 0.69 nm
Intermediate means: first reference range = 22.1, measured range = 25.1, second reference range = 42.6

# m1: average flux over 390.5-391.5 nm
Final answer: 32.2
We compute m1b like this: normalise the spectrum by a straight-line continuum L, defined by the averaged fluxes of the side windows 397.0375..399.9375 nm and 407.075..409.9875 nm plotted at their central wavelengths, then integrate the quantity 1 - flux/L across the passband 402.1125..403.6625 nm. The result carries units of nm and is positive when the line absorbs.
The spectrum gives -0.19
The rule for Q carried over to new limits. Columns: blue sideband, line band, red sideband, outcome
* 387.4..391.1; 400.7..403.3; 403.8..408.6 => -0.44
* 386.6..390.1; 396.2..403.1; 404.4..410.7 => -0.46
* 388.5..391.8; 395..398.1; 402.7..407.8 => 0.79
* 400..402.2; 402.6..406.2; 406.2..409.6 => 0.05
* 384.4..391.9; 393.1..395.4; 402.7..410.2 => 0.64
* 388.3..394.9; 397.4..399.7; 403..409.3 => -0.25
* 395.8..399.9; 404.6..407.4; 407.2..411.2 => -0.18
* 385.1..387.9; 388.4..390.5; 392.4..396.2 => -0.43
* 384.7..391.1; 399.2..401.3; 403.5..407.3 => -0.31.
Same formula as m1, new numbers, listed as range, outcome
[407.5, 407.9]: 40.2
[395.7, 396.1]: 30.2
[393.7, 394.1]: 18.4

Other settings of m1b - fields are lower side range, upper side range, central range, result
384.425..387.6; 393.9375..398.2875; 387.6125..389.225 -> 0.02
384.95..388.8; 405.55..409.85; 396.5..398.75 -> 0.31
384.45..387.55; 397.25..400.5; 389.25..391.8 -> -0.28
